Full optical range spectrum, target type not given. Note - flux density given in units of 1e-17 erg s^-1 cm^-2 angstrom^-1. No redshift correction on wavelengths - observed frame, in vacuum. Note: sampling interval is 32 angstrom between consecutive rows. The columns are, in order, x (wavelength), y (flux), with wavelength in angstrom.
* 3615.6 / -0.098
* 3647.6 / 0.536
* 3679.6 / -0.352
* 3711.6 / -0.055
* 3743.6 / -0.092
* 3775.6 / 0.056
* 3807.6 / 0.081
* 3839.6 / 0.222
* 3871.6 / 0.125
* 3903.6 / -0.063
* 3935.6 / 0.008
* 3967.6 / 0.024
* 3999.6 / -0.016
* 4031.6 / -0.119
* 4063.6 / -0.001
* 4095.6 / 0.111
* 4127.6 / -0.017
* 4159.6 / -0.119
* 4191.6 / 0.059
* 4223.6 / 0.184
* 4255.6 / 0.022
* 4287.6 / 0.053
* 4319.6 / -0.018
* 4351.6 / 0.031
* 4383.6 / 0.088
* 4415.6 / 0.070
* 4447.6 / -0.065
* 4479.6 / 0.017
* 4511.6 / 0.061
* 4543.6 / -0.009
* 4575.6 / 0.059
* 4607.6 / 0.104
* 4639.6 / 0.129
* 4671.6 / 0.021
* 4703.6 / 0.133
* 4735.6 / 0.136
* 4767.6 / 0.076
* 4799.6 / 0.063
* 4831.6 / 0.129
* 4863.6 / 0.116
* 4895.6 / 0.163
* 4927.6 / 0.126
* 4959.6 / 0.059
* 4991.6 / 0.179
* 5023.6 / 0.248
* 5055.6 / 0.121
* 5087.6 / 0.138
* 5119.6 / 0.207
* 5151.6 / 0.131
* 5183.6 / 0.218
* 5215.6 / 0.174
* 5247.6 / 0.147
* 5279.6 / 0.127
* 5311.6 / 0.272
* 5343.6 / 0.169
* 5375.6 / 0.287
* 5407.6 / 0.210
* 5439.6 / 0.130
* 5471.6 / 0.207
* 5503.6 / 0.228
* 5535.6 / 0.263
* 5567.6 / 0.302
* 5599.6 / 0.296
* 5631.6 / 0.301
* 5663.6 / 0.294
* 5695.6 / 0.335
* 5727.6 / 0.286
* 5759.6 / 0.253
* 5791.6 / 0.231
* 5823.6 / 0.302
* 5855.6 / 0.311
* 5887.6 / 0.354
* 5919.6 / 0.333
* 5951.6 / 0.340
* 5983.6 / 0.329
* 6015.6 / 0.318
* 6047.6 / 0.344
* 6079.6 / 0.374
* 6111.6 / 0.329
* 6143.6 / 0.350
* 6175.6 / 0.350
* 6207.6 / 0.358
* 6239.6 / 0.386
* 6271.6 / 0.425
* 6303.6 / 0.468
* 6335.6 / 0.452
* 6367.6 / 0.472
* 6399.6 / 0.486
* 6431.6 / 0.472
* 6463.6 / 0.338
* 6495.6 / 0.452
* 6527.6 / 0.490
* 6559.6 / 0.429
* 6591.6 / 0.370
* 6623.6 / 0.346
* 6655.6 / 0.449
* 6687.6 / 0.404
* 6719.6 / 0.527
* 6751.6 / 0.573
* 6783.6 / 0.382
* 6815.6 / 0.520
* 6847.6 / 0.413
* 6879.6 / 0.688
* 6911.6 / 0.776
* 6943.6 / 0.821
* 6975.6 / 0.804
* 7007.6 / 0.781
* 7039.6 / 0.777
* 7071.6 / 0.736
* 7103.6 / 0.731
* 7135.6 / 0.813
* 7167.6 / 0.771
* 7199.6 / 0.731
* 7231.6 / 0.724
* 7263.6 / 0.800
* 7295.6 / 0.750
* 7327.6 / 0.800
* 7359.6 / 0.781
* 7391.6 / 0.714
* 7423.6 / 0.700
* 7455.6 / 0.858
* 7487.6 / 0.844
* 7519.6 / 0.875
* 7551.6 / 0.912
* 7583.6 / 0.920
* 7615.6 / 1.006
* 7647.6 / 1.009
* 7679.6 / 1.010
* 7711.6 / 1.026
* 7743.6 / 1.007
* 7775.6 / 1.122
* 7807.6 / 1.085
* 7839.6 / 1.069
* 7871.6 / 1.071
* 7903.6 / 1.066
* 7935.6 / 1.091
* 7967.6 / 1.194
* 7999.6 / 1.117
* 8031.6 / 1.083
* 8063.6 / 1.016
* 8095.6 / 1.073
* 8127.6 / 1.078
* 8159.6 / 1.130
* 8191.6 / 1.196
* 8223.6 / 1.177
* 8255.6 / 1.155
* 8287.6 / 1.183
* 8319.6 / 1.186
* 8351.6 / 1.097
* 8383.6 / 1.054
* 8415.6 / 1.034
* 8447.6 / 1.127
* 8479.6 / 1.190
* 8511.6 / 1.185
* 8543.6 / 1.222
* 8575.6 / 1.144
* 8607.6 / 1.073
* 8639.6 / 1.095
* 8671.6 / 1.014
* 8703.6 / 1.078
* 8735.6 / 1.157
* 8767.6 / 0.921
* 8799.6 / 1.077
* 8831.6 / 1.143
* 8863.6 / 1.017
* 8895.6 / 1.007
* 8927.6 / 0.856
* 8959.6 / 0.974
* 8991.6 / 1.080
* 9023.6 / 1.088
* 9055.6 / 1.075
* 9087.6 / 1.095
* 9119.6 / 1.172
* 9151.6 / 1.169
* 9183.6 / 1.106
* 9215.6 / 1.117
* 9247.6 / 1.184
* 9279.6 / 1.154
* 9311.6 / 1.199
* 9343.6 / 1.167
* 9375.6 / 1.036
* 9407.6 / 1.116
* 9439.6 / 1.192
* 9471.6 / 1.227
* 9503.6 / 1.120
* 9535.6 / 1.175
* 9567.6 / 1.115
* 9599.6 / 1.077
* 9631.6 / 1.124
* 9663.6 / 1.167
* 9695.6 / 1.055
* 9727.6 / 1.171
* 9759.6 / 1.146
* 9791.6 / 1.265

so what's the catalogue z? 0.73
